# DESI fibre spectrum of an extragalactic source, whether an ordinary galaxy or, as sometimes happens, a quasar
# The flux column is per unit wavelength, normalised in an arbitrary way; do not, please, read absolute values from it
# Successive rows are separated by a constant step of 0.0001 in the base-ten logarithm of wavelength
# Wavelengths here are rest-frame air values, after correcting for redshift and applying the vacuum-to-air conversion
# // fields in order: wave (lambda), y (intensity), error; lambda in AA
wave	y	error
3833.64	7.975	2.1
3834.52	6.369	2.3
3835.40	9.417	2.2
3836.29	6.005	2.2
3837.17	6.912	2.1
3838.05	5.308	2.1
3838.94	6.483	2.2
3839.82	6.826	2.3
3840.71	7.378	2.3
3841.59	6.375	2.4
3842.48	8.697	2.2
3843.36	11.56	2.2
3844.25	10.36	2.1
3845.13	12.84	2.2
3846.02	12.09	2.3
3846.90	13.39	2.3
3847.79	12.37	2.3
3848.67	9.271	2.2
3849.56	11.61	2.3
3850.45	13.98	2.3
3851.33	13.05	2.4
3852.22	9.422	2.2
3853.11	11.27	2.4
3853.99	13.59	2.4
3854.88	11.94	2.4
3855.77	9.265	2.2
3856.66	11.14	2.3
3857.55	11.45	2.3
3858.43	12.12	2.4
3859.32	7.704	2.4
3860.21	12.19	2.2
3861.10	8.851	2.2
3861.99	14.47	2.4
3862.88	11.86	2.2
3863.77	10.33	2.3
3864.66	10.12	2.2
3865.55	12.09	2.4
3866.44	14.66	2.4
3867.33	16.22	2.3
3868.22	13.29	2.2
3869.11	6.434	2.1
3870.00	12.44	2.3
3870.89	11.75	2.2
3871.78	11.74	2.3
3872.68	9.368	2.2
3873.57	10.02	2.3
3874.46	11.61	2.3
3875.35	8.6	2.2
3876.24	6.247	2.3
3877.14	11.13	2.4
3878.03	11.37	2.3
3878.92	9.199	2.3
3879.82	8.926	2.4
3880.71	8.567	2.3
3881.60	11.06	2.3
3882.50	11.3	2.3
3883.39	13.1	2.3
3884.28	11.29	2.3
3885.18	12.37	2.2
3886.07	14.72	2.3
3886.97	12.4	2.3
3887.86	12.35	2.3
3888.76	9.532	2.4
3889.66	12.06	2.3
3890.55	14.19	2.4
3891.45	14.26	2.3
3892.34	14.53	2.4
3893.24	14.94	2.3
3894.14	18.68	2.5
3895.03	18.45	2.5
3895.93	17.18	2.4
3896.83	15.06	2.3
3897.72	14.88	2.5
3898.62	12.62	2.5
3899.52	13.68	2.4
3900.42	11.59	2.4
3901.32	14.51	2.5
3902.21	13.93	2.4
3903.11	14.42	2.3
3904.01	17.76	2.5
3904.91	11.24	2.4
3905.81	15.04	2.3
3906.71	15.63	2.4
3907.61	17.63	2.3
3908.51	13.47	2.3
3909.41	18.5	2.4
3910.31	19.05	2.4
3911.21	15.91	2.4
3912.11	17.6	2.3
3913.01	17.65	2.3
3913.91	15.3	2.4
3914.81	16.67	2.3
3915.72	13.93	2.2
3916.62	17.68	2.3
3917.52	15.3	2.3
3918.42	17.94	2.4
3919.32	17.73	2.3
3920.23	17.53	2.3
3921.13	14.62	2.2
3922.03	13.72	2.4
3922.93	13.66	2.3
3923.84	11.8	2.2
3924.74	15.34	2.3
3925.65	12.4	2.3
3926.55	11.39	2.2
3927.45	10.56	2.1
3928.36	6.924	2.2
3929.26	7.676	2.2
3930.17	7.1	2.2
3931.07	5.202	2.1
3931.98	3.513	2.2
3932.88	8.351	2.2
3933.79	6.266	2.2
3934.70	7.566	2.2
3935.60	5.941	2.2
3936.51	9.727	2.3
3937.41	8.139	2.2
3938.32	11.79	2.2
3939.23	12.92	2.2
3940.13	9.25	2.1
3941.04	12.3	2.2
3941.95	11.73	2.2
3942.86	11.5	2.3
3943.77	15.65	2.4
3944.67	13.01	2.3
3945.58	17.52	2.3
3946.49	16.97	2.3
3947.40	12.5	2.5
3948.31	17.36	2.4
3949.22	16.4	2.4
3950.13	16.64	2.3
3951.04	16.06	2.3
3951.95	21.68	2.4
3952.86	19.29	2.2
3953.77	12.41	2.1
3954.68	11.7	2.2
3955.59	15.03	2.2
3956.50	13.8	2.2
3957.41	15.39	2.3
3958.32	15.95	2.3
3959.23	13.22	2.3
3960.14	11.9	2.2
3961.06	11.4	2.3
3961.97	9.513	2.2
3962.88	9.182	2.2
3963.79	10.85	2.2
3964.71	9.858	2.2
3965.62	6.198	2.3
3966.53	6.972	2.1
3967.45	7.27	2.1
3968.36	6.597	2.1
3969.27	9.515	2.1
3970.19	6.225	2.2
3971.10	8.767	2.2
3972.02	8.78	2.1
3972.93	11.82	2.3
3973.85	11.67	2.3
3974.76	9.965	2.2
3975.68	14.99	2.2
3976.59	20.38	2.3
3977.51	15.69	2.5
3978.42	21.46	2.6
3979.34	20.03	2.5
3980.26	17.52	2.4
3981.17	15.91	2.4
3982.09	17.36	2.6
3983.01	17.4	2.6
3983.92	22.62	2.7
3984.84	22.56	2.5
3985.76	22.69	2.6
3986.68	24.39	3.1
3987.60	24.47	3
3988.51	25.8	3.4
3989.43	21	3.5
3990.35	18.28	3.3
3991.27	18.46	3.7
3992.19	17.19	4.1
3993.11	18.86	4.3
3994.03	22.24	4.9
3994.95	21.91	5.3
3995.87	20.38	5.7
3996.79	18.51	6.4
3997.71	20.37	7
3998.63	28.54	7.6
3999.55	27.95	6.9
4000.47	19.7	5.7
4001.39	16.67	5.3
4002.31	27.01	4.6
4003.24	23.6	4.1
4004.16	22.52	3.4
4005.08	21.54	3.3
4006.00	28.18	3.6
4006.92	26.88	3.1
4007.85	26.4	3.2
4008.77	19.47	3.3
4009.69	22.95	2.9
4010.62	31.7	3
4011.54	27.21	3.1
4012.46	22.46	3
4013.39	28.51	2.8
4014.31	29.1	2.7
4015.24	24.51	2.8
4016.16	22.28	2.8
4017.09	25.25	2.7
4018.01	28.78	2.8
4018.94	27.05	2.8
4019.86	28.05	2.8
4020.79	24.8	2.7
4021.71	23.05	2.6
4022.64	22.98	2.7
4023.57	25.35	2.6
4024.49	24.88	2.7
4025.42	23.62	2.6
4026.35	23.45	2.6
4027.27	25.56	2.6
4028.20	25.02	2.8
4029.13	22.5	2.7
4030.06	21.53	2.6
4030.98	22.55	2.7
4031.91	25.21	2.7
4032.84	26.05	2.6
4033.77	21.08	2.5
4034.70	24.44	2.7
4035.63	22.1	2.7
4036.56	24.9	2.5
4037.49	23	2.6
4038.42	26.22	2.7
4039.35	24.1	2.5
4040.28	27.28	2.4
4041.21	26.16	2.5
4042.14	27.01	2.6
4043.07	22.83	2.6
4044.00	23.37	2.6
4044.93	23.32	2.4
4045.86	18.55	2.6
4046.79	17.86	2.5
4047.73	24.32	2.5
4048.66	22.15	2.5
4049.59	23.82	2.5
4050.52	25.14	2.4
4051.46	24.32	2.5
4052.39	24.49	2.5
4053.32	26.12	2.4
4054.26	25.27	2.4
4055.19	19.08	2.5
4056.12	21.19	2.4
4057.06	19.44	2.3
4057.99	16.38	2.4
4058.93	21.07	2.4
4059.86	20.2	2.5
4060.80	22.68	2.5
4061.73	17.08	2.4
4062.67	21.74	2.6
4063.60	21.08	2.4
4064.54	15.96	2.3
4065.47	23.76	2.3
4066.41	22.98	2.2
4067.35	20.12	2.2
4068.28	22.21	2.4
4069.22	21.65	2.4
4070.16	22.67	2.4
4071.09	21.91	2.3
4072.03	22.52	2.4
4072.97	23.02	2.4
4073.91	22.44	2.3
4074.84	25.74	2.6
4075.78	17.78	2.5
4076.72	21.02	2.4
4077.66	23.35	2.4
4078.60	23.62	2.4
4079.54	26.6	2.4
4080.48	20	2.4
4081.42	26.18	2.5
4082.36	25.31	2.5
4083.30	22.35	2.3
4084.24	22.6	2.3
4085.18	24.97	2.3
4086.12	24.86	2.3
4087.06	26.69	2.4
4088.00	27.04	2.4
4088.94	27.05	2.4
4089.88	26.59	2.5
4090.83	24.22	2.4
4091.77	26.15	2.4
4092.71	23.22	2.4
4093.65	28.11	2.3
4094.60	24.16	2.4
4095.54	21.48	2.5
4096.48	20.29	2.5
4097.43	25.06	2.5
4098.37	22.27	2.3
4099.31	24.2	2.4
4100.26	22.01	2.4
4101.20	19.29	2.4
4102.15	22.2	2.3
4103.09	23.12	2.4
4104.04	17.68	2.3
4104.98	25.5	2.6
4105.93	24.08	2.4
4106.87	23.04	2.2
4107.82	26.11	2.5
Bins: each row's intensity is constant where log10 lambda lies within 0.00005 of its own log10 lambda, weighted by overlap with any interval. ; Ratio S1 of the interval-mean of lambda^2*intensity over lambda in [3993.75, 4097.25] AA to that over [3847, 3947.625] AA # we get 2.03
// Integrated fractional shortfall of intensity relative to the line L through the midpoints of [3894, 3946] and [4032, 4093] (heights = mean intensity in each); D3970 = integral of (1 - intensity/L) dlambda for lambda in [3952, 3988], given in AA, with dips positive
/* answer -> 5.59 AA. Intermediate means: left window 13.3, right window 23.1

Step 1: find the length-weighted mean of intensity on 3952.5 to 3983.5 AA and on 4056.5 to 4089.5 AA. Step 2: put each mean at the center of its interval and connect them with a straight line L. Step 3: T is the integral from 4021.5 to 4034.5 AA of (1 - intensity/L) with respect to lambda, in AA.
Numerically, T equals -3.93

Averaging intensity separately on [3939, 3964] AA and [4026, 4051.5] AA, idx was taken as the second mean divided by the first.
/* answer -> 1.7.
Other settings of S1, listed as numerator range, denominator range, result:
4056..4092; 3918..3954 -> 1.95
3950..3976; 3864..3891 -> 1.09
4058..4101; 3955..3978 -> 2.16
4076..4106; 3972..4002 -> 1.28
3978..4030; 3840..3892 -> 2.22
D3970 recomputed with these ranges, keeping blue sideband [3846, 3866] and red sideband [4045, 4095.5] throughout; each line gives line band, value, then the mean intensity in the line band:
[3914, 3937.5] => 5.5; 11.5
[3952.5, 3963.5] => 2.4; 13.2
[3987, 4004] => -2.6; 21.8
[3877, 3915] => -1.2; 14.1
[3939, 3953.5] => 1.1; 15.1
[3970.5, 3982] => 2.0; 14.7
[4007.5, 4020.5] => -4.0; 26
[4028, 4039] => -1.5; 23.7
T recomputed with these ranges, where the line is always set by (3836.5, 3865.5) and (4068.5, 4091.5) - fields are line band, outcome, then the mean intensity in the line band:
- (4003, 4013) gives -2.7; 24.9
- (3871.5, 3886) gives 1.9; 10.5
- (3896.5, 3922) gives -3.2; 15.6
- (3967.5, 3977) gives 3.7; 10.7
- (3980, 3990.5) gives -1.6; 21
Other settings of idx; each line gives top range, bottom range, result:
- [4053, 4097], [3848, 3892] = 2.00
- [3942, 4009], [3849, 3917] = 1.31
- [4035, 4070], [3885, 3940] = 1.69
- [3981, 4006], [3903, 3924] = 1.36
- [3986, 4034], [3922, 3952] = 2.06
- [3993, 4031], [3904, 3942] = 1.90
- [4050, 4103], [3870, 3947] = 1.79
